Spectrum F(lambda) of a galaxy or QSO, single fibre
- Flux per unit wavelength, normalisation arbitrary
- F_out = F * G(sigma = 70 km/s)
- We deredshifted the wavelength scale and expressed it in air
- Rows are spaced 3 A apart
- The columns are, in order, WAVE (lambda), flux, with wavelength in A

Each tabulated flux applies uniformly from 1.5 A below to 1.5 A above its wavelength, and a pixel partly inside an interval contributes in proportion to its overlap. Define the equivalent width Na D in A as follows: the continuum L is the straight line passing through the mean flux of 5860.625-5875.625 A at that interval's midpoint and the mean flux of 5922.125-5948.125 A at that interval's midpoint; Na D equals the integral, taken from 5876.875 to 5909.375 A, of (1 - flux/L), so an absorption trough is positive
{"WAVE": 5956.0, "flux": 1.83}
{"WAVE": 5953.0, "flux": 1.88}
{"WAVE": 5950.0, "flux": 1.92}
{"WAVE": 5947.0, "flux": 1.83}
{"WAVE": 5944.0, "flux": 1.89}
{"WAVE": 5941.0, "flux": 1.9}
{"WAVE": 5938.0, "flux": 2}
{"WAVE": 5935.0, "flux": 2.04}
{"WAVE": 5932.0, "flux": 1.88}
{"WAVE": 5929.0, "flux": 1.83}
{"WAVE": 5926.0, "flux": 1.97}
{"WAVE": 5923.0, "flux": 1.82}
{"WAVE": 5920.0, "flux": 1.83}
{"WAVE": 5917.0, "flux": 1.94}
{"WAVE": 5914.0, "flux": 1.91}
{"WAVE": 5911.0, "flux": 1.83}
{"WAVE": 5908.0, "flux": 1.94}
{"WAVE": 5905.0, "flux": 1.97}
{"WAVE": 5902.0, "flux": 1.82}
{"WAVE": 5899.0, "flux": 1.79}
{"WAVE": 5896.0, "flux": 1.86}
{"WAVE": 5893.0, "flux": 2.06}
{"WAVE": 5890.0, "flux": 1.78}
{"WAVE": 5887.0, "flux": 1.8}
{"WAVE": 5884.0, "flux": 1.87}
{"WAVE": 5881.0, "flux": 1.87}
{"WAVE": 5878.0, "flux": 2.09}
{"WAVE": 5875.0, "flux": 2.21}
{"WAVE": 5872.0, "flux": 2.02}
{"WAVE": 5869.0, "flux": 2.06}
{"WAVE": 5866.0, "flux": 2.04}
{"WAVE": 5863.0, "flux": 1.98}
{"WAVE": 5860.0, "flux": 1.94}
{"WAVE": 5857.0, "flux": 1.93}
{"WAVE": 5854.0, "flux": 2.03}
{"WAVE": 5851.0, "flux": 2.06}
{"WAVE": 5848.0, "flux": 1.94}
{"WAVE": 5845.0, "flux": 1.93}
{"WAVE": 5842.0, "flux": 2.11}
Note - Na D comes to 1.7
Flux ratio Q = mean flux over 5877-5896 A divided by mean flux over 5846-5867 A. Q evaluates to 0.96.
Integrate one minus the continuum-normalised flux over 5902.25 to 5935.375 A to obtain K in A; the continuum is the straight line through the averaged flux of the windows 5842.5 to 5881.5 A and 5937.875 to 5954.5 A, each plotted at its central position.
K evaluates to 0.6 A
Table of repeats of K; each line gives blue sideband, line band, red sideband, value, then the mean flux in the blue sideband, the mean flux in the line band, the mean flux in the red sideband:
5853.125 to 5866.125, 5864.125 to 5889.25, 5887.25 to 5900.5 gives -0.87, 1.98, 1.99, 1.87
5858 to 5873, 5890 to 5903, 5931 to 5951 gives 0.65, 2.01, 1.87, 1.92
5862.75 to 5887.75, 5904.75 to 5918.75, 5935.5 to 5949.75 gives 0.31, 2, 1.91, 1.92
